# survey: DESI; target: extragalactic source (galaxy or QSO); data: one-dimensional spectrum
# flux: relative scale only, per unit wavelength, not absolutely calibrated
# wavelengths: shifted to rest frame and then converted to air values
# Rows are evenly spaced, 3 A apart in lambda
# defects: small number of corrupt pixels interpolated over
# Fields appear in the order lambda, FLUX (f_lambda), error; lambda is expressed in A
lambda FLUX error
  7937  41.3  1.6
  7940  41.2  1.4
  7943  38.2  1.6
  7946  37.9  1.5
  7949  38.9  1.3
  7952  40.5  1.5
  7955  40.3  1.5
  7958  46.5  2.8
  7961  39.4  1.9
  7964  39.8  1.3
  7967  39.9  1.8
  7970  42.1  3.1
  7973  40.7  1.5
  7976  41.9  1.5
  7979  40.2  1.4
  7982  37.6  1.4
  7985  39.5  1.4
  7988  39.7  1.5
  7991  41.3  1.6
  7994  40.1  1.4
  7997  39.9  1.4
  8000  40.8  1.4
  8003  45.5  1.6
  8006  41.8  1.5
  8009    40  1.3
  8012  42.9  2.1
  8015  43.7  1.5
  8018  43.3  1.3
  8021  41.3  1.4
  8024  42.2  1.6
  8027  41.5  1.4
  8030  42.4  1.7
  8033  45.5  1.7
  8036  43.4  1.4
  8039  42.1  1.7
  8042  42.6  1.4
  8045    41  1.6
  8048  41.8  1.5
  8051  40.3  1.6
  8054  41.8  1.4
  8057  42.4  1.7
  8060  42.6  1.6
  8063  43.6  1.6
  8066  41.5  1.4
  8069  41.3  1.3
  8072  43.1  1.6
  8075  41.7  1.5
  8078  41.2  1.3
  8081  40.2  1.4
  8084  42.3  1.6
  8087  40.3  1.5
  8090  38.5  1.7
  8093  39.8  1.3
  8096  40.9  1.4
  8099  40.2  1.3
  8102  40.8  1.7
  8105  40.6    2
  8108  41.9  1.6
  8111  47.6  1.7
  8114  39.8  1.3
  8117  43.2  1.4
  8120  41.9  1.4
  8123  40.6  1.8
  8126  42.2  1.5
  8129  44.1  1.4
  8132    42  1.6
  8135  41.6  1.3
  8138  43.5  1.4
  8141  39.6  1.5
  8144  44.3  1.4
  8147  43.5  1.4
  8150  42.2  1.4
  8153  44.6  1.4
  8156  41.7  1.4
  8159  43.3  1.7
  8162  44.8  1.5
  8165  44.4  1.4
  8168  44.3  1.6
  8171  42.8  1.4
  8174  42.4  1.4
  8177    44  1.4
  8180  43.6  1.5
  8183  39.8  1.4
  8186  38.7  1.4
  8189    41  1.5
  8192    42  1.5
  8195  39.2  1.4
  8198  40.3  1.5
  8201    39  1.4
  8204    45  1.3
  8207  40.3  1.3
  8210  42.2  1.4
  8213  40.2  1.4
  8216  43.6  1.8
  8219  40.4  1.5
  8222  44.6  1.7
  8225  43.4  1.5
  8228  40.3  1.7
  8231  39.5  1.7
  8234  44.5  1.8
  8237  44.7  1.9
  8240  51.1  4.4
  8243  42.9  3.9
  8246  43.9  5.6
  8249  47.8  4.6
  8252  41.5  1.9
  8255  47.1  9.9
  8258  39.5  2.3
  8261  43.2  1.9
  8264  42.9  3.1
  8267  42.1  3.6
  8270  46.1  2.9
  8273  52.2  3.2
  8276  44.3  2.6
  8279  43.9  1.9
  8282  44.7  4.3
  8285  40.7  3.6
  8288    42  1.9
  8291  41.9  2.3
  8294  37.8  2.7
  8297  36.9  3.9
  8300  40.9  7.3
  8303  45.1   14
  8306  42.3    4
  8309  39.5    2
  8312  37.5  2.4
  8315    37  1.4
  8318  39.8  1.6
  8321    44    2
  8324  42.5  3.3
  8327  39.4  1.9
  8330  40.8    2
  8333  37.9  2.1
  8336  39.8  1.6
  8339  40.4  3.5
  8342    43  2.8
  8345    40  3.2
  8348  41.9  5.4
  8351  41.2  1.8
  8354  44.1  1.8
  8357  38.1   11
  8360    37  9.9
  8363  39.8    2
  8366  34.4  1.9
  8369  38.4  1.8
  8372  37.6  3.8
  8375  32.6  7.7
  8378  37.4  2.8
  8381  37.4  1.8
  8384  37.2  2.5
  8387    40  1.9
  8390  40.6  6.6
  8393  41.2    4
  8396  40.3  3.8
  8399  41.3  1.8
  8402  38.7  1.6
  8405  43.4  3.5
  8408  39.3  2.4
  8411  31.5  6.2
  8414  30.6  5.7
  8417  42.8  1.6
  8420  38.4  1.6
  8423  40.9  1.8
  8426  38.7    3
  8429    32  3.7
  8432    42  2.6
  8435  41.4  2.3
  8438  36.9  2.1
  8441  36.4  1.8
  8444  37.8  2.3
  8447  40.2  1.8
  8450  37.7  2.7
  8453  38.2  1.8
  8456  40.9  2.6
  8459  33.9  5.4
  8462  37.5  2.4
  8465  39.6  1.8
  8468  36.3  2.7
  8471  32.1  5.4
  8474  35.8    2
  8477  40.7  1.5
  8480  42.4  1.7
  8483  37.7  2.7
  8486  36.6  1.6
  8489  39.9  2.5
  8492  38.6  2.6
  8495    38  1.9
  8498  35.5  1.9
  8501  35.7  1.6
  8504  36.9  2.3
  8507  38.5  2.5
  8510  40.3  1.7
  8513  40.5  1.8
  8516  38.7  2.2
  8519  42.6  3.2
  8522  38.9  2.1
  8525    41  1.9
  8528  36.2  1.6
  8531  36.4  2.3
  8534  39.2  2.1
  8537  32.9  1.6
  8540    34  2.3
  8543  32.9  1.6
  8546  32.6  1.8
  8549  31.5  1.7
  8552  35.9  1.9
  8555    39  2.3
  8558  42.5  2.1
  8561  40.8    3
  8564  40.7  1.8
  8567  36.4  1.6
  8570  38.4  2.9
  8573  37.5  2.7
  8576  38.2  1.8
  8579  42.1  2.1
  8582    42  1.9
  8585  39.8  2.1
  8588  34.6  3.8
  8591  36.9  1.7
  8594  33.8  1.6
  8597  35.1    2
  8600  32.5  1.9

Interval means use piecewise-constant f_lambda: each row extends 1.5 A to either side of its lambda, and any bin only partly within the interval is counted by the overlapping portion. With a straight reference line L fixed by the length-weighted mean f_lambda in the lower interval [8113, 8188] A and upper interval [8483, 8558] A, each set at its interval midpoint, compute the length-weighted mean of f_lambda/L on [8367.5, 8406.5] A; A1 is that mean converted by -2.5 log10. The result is 0.01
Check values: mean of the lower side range 42.5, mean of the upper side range 37.3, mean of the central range 38.9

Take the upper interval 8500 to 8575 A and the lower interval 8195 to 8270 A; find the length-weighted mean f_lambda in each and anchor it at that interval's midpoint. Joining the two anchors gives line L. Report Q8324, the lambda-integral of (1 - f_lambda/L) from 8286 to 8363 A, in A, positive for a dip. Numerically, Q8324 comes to 1.7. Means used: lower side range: 42.9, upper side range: 37.6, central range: 40.4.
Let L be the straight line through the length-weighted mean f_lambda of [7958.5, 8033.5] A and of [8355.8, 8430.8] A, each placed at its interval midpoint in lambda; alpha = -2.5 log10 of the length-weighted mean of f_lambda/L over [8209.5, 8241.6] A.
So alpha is -0.10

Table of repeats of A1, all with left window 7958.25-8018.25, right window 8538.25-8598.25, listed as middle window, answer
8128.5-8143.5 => -0.055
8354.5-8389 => 0.029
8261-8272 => -0.125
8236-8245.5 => -0.170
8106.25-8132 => -0.063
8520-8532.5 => -0.023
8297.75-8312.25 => -0.059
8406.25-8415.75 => 0.119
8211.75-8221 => -0.055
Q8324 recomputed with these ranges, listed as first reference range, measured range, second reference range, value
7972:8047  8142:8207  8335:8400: -2.9 A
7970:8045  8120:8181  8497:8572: -3.6 A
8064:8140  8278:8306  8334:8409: -1.0 A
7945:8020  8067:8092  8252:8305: 0.3 A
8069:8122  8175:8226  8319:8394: -1.2 A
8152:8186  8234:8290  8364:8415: -5.0 A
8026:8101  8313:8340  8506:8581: -0.3 A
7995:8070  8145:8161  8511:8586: -0.7 A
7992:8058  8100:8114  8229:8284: 0.2 A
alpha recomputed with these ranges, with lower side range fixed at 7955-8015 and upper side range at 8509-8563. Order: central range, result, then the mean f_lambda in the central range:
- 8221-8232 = -0.064 mag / 41.9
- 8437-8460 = 0.007 mag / 37.9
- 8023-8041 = -0.054 mag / 42.9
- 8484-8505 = 0.014 mag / 37.3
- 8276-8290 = -0.100 mag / 42.9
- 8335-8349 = -0.061 mag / 41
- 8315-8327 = -0.060 mag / 41.1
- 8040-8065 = -0.036 mag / 42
